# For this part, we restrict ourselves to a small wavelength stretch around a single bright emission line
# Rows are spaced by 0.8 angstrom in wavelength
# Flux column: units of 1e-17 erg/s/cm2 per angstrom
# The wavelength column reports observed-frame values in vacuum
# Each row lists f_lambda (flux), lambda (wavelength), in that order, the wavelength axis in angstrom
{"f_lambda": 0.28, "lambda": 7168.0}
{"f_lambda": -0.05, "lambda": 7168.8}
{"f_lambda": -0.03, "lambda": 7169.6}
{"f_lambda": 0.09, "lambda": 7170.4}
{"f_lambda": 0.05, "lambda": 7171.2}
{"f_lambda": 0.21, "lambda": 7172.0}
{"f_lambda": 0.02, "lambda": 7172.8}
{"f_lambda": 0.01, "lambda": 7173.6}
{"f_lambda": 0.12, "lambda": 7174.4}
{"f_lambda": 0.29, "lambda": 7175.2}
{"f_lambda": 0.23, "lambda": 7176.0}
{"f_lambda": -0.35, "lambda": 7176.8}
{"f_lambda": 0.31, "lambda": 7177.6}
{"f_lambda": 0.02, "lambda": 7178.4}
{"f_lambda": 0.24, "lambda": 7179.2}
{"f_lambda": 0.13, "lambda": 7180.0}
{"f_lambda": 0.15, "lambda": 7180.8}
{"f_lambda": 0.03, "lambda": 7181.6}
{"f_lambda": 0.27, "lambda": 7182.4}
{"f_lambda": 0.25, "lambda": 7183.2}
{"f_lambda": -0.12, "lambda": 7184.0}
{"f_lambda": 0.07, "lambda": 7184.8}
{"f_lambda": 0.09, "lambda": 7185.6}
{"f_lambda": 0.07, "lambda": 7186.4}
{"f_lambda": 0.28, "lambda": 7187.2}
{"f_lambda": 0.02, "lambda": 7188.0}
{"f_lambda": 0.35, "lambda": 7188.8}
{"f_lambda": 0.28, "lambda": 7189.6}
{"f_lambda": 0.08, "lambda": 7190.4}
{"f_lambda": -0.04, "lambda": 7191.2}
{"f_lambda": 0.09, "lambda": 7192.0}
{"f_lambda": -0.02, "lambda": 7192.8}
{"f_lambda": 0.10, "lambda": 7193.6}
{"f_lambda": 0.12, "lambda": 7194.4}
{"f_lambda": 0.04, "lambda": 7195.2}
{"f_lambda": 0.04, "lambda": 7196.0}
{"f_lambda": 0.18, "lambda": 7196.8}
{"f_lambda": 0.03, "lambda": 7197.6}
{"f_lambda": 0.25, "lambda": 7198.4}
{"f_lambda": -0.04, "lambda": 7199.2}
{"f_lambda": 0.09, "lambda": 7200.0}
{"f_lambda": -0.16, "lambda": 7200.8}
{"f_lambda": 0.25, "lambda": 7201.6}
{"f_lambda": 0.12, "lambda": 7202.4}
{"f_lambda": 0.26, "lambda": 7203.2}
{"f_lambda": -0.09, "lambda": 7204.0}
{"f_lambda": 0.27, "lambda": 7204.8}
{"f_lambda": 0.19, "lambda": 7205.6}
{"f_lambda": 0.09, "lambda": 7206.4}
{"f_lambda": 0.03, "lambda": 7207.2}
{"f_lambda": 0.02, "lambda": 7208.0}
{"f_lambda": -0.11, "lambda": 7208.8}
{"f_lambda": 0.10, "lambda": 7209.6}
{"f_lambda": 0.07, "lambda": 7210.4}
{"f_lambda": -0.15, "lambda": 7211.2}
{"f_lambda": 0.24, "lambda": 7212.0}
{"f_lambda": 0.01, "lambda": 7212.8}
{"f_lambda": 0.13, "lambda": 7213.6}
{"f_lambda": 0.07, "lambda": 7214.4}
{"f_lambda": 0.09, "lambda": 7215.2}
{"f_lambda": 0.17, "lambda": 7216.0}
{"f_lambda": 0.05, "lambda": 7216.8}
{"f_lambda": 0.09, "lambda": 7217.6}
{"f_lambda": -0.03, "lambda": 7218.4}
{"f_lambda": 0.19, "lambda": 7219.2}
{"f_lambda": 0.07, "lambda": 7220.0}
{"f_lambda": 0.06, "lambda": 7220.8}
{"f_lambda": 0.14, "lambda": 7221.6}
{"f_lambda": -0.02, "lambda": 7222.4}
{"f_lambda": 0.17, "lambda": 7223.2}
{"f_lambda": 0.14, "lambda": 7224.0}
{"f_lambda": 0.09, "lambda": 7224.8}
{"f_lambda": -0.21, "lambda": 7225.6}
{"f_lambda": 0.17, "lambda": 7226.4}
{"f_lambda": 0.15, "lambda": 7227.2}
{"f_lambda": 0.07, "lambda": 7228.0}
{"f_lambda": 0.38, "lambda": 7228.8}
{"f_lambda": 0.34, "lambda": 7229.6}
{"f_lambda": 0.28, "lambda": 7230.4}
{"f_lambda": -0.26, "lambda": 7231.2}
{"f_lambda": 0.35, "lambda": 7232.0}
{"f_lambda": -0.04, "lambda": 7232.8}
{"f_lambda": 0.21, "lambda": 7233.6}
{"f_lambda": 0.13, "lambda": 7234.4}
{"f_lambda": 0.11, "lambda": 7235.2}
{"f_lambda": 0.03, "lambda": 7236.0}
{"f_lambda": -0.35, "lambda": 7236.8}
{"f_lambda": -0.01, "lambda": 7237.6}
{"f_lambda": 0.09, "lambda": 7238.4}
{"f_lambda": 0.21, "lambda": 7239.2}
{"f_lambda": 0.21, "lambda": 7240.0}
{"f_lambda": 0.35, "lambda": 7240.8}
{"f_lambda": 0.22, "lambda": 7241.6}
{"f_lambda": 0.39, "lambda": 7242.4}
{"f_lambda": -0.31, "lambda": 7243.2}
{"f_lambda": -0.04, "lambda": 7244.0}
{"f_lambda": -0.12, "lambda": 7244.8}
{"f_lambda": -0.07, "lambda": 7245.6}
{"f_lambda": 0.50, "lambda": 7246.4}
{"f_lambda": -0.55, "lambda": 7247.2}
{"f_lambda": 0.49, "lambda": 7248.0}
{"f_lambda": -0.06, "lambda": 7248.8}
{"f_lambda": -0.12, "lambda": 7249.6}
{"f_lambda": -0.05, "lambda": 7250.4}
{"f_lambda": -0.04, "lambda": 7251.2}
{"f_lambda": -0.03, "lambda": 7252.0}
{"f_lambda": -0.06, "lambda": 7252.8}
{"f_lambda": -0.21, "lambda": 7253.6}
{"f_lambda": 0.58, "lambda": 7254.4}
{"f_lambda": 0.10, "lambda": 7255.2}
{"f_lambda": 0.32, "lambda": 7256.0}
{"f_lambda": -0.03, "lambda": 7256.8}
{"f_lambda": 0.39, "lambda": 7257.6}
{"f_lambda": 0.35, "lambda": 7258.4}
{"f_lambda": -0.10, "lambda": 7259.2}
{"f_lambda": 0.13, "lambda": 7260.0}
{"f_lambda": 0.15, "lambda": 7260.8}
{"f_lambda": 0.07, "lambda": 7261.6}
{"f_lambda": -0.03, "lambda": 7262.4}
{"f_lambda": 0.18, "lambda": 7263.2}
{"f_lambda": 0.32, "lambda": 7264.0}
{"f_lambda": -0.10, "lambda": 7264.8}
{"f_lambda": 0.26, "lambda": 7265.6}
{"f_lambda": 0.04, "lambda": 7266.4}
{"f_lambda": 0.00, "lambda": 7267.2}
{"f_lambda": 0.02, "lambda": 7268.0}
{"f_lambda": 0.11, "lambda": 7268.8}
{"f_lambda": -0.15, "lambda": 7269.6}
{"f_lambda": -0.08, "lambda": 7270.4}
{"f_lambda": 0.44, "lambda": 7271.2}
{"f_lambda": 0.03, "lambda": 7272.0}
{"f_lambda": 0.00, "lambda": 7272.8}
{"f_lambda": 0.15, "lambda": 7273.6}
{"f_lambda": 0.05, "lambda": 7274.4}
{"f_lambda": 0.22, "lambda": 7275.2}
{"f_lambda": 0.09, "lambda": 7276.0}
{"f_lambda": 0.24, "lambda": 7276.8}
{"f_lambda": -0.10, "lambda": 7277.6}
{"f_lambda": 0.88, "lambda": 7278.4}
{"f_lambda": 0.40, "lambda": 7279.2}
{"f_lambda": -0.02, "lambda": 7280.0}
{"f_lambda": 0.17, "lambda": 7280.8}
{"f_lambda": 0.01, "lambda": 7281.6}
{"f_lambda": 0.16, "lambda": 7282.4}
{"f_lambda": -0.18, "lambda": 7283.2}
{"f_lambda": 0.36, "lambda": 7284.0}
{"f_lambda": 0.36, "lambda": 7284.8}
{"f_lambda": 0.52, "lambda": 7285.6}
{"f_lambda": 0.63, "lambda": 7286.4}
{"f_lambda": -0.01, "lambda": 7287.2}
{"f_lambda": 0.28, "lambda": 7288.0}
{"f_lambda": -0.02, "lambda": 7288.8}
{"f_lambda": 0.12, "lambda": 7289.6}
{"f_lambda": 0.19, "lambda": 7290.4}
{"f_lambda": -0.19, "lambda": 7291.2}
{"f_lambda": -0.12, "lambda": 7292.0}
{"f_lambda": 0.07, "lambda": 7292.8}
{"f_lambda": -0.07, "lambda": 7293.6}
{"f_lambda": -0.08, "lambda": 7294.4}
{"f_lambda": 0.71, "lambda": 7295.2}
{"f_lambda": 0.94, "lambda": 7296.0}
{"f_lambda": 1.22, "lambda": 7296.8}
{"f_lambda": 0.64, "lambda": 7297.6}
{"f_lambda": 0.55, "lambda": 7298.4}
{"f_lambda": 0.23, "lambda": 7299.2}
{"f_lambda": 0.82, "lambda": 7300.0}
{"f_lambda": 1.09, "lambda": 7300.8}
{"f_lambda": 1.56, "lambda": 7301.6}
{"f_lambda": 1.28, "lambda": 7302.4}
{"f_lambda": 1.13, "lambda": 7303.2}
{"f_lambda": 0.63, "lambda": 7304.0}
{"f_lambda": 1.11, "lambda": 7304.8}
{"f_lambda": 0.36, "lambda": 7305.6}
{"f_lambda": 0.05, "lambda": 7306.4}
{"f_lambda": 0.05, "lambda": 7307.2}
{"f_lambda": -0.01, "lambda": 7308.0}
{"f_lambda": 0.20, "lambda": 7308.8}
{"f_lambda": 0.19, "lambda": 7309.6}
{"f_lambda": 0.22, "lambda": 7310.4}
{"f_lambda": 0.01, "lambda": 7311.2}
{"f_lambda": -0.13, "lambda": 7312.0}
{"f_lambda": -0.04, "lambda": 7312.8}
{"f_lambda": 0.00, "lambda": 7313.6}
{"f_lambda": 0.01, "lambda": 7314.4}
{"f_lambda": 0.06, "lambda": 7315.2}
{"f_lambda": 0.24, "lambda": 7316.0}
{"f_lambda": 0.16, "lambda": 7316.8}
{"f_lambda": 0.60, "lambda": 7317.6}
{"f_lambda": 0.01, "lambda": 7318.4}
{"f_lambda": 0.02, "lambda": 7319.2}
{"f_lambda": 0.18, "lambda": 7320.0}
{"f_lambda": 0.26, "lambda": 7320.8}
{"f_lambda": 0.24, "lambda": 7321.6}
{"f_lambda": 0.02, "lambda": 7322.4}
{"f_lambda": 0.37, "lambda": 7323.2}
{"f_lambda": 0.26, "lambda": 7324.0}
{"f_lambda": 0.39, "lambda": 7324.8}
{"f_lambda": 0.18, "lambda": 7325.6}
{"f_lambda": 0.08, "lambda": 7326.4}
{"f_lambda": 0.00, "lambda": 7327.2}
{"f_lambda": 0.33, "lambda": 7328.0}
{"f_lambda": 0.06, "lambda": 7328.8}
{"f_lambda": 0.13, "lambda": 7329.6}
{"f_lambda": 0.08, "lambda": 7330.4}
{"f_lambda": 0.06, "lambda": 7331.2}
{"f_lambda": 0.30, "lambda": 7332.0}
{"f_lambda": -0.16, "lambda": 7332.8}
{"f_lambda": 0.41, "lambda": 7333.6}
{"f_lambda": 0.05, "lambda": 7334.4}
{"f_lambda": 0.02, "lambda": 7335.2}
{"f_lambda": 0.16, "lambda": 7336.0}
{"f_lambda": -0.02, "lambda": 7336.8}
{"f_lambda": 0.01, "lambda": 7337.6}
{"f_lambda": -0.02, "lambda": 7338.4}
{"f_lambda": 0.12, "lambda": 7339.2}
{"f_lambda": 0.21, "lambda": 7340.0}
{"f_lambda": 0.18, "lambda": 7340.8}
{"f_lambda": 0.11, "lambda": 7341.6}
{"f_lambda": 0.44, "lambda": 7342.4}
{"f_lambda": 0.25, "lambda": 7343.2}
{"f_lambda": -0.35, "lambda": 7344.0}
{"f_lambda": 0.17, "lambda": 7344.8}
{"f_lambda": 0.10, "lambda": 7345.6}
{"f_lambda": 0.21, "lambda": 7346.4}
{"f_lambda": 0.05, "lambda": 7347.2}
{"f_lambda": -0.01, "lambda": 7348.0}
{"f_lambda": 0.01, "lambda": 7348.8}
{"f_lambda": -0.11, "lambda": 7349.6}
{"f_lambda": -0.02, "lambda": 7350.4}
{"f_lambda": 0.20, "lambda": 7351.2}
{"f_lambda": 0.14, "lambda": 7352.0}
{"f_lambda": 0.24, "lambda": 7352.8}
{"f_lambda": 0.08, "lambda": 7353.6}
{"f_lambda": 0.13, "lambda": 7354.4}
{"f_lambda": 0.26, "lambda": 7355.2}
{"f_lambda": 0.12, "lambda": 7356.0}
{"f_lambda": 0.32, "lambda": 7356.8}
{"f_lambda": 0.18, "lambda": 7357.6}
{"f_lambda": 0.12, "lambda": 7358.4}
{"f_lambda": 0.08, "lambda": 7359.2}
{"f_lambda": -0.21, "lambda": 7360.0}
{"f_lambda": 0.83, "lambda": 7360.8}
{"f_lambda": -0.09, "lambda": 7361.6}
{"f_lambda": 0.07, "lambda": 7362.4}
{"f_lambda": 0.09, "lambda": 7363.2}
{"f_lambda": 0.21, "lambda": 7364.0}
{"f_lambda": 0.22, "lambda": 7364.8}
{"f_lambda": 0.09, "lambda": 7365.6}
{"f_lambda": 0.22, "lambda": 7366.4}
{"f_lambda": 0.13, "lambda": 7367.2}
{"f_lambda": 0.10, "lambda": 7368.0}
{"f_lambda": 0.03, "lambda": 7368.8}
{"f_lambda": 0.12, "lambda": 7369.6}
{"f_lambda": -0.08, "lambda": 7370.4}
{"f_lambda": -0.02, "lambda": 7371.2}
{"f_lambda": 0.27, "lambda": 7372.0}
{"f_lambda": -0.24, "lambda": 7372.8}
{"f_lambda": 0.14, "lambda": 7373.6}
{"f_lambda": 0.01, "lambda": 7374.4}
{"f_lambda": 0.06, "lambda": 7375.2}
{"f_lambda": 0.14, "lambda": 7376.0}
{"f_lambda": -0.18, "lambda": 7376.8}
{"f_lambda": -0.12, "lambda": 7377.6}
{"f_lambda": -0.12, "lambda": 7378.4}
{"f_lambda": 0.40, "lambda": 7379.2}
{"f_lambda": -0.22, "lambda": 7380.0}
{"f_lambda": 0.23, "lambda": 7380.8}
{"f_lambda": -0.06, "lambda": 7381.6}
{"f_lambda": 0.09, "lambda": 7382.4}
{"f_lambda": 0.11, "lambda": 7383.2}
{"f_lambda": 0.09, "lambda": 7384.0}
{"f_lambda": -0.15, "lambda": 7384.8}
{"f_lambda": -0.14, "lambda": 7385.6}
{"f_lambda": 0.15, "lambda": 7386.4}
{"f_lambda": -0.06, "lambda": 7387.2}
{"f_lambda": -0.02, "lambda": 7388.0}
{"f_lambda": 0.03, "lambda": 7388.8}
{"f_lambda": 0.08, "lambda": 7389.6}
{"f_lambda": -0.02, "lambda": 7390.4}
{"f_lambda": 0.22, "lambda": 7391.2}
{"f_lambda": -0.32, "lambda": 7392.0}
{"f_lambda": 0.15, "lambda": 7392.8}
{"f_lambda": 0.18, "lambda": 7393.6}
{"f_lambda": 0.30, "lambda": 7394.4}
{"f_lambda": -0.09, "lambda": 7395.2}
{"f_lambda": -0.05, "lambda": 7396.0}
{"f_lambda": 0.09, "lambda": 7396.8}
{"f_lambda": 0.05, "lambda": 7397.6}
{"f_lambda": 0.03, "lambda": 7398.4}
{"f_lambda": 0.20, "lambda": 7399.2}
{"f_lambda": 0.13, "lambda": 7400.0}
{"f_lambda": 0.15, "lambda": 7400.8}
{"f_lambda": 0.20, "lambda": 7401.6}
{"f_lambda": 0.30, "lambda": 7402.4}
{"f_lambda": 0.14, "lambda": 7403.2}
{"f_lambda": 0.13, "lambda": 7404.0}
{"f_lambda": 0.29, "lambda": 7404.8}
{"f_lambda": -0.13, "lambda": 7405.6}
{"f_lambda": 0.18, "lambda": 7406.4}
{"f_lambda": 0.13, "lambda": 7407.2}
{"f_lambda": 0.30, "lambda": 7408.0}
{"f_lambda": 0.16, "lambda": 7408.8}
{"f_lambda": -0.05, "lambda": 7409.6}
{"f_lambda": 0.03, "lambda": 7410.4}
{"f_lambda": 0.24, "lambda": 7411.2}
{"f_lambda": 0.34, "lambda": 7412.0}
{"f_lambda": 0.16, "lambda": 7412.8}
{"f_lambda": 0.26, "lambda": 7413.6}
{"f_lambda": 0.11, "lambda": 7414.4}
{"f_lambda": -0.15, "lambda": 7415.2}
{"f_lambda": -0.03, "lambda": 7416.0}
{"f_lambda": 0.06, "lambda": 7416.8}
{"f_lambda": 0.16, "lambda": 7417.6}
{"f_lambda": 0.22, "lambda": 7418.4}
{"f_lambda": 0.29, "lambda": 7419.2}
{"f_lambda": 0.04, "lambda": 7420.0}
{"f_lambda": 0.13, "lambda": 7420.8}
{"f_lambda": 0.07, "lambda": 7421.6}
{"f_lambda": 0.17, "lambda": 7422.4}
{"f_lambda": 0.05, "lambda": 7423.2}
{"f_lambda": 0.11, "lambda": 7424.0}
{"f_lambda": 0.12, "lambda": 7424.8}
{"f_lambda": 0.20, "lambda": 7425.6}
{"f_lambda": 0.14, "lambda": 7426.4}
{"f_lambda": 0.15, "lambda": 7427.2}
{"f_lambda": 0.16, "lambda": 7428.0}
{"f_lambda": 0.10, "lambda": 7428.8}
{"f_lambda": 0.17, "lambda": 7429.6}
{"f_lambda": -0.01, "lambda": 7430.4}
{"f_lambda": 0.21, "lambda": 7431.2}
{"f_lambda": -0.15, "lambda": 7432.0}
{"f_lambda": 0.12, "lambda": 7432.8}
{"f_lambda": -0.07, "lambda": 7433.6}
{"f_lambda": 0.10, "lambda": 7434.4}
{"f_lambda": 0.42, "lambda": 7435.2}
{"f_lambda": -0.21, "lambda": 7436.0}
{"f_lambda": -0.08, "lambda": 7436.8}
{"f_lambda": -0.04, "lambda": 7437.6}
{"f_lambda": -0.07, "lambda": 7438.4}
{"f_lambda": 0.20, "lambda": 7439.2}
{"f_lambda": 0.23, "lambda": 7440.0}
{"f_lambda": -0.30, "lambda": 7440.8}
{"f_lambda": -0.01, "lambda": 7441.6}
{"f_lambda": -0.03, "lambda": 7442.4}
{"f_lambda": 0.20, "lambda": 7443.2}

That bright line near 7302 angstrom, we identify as [O II] 3727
